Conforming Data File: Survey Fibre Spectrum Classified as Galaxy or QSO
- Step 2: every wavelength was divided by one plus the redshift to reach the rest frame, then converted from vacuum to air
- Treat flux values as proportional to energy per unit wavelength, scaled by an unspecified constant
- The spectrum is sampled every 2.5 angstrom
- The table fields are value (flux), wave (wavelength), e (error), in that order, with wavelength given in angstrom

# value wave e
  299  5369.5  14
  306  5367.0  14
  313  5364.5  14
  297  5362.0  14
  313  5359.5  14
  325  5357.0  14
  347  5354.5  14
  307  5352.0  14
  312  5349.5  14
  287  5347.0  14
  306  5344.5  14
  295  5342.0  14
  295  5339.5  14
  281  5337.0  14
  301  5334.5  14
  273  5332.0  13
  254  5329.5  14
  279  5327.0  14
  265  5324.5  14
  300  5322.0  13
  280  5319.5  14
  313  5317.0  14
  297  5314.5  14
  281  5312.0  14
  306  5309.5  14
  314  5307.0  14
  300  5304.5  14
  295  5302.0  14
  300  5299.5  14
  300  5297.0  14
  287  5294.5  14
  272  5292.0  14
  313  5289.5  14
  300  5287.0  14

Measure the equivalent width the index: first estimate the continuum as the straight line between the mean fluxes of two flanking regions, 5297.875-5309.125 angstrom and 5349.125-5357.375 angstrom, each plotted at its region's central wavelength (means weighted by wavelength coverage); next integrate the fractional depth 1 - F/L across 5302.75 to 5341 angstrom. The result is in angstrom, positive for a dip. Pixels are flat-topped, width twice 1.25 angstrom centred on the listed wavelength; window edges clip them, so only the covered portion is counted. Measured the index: 2.6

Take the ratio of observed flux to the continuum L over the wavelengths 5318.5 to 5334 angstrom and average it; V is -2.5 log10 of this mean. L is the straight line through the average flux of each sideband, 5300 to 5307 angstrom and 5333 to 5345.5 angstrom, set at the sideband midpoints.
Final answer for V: 0.08 mag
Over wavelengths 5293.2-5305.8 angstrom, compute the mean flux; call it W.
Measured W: 296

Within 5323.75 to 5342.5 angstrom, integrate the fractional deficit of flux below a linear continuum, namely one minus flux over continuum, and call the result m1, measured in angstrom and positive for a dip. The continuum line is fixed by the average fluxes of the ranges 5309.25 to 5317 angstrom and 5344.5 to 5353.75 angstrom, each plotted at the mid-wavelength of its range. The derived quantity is 1.3 angstrom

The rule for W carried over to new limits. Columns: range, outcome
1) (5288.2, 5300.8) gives 294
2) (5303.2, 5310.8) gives 306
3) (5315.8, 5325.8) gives 289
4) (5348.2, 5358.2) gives 323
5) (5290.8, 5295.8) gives 280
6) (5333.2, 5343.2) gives 293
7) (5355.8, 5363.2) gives 312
